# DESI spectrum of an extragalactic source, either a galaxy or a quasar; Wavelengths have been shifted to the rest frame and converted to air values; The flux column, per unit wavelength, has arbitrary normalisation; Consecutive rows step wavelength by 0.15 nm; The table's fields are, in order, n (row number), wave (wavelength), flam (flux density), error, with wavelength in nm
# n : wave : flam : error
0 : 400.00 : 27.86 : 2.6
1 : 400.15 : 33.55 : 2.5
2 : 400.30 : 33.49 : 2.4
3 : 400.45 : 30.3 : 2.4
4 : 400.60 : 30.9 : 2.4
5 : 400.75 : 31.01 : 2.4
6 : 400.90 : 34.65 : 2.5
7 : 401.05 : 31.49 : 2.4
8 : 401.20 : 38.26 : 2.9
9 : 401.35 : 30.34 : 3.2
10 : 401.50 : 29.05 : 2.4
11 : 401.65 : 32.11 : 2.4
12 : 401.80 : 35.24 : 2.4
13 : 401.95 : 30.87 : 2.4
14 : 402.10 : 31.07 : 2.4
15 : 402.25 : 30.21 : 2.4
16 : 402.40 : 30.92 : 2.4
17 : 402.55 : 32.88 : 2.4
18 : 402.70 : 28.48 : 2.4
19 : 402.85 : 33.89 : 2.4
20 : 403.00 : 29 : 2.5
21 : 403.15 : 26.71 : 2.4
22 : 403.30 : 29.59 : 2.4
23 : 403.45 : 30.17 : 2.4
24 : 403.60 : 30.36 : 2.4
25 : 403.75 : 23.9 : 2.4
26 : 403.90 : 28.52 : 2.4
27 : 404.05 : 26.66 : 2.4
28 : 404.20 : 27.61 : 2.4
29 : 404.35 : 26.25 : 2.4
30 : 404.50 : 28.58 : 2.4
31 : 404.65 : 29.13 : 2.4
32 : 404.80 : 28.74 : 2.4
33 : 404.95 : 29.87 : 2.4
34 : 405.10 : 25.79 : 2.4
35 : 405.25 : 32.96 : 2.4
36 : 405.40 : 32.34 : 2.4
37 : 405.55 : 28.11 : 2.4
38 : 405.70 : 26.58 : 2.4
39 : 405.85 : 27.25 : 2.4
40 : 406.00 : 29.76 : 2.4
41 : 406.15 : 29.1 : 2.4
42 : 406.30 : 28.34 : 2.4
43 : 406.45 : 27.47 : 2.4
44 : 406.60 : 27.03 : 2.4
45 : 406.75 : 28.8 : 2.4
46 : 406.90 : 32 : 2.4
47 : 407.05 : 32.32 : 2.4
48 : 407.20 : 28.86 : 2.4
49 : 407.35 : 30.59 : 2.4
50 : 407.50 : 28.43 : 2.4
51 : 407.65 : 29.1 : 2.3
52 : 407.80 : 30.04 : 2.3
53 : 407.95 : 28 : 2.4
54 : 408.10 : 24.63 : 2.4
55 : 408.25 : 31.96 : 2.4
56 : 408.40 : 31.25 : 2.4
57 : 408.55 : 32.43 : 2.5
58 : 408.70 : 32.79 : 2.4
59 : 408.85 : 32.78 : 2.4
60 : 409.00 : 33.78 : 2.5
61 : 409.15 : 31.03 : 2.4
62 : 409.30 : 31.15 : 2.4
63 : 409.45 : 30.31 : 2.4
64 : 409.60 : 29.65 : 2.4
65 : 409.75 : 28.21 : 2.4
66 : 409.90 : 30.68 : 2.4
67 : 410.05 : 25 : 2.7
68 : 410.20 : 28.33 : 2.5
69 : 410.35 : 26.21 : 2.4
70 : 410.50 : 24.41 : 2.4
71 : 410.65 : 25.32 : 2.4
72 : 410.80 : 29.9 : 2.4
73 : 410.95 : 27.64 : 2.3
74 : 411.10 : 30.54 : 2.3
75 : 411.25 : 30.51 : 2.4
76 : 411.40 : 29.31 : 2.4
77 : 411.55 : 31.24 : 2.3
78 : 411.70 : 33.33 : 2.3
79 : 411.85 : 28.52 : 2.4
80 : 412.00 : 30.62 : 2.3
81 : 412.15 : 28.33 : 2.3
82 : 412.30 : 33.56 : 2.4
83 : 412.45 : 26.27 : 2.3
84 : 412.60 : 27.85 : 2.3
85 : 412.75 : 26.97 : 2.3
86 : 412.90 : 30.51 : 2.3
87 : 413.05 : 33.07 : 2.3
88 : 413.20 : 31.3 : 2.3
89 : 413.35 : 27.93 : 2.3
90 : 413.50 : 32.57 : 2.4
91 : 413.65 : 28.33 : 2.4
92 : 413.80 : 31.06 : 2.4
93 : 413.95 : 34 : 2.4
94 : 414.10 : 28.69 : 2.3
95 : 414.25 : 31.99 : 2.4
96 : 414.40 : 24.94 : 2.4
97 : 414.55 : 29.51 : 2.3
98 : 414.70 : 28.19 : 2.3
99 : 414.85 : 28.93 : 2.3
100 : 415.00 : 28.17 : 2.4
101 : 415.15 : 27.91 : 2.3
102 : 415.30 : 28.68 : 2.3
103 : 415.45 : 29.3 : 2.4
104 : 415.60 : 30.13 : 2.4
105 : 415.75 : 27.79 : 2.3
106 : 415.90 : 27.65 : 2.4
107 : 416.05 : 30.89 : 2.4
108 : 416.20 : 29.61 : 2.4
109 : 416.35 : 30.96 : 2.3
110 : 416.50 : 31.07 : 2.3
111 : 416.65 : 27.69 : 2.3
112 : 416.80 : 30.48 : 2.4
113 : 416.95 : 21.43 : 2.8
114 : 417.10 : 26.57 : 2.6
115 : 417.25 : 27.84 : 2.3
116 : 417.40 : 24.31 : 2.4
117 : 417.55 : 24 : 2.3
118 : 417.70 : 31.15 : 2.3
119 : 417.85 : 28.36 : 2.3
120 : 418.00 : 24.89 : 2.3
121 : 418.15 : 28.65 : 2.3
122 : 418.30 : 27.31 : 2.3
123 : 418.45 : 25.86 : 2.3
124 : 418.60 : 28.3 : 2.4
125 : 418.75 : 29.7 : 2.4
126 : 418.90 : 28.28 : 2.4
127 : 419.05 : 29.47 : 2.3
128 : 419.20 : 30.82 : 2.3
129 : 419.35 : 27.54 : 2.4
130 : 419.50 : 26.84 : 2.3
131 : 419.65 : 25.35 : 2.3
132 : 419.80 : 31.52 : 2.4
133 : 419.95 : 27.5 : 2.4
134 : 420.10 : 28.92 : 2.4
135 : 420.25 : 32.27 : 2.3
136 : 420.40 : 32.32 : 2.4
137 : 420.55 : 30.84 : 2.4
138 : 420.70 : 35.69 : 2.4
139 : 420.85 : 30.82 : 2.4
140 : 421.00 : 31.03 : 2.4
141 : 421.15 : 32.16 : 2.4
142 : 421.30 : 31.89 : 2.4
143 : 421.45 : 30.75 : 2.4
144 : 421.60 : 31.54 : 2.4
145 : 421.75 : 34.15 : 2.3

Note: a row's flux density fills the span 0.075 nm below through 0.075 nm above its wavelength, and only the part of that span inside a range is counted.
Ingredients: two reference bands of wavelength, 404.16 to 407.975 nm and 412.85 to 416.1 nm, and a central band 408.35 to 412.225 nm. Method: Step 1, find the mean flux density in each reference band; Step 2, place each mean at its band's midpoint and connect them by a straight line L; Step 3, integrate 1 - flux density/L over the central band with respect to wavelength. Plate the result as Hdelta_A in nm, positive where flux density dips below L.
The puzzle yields -0.06 nm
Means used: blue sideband 29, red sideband 29.6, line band 29.7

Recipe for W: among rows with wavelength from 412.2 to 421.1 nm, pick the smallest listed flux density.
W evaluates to 21.43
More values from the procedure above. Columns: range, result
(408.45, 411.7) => 24.41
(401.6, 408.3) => 23.9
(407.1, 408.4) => 24.63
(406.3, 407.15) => 27.03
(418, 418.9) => 24.89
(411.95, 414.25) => 26.27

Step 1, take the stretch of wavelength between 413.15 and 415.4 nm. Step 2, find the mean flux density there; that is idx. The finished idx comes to 29.5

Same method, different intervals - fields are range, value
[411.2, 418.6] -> 28.9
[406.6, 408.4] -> 29.5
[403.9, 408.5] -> 28.9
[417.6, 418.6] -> 27.7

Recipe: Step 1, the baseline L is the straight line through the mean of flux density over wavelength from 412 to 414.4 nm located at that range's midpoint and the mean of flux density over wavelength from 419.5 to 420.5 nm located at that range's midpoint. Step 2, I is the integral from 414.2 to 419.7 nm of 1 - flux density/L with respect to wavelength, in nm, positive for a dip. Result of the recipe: 0.295 nm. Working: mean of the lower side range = 30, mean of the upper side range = 29.5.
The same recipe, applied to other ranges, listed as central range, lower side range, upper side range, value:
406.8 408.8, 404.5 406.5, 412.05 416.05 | -0.08 nm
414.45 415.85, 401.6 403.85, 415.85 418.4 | -0.03 nm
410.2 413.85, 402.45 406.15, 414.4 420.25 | -0.11 nm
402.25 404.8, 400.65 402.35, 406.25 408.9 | 0.20 nm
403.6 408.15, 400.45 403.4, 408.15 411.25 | 0.28 nm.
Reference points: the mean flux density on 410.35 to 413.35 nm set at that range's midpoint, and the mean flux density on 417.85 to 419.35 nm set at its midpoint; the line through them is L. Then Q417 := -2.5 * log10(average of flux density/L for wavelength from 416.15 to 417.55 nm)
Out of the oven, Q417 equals 0.035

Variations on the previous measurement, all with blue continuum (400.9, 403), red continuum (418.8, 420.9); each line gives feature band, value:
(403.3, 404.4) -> 0.142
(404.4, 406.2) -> 0.091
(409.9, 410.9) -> 0.153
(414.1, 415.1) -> 0.068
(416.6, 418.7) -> 0.121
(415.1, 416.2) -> 0.050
